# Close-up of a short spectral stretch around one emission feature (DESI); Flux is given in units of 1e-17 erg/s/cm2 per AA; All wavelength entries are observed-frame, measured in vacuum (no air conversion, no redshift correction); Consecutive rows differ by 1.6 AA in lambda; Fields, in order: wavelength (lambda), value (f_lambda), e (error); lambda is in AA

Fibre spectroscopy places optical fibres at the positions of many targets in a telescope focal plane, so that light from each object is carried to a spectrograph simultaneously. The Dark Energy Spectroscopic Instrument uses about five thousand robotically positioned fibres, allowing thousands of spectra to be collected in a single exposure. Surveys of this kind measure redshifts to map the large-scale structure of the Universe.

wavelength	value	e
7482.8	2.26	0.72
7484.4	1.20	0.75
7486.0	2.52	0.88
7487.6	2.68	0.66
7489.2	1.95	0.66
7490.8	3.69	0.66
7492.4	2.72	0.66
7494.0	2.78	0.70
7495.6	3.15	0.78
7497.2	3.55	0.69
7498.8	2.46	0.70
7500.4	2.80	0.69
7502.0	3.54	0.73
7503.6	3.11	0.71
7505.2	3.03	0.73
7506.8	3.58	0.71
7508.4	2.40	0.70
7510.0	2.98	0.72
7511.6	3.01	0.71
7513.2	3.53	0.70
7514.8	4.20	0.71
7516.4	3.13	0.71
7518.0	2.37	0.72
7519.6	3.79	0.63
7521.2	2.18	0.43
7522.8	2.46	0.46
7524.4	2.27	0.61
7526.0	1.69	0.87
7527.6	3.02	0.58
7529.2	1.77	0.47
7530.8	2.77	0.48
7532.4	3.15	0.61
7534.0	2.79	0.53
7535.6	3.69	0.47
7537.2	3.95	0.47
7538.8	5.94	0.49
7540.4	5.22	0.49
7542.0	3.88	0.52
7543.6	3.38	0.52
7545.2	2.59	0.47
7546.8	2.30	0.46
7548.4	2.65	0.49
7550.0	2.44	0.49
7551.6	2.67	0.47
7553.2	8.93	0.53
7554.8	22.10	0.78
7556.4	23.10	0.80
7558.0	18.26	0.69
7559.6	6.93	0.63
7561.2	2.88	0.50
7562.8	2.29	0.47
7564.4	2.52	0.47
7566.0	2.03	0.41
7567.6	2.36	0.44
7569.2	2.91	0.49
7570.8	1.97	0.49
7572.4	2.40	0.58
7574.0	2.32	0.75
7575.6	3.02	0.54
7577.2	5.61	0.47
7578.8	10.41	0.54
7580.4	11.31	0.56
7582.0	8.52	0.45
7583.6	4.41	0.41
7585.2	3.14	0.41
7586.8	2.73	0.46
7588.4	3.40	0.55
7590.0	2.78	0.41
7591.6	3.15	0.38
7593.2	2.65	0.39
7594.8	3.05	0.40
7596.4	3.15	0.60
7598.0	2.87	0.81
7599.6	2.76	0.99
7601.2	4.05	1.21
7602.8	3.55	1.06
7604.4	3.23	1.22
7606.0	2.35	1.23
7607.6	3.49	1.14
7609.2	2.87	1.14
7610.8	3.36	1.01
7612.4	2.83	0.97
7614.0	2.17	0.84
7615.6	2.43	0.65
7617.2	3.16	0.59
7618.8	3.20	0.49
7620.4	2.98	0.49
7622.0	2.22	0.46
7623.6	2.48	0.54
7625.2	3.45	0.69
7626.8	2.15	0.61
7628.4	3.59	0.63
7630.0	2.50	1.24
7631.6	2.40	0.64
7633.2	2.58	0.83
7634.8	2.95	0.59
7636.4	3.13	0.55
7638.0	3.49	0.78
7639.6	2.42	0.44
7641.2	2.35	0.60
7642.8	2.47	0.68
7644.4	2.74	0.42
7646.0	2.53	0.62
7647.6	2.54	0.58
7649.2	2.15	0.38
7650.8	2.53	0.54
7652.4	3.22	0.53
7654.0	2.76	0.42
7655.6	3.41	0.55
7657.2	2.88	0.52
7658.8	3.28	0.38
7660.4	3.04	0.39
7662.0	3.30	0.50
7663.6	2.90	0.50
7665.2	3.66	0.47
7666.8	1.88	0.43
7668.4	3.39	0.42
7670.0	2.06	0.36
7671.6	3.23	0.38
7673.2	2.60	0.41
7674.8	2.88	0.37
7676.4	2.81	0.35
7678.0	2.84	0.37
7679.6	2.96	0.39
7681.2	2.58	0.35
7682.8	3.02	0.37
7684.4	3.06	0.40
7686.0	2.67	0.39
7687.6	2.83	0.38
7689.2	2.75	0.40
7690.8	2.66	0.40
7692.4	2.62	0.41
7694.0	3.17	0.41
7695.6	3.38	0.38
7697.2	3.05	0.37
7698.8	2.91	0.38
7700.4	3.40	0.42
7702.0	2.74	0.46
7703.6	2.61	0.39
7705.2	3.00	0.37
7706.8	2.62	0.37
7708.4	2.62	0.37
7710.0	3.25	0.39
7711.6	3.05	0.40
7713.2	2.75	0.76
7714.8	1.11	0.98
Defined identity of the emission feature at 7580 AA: [N II]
